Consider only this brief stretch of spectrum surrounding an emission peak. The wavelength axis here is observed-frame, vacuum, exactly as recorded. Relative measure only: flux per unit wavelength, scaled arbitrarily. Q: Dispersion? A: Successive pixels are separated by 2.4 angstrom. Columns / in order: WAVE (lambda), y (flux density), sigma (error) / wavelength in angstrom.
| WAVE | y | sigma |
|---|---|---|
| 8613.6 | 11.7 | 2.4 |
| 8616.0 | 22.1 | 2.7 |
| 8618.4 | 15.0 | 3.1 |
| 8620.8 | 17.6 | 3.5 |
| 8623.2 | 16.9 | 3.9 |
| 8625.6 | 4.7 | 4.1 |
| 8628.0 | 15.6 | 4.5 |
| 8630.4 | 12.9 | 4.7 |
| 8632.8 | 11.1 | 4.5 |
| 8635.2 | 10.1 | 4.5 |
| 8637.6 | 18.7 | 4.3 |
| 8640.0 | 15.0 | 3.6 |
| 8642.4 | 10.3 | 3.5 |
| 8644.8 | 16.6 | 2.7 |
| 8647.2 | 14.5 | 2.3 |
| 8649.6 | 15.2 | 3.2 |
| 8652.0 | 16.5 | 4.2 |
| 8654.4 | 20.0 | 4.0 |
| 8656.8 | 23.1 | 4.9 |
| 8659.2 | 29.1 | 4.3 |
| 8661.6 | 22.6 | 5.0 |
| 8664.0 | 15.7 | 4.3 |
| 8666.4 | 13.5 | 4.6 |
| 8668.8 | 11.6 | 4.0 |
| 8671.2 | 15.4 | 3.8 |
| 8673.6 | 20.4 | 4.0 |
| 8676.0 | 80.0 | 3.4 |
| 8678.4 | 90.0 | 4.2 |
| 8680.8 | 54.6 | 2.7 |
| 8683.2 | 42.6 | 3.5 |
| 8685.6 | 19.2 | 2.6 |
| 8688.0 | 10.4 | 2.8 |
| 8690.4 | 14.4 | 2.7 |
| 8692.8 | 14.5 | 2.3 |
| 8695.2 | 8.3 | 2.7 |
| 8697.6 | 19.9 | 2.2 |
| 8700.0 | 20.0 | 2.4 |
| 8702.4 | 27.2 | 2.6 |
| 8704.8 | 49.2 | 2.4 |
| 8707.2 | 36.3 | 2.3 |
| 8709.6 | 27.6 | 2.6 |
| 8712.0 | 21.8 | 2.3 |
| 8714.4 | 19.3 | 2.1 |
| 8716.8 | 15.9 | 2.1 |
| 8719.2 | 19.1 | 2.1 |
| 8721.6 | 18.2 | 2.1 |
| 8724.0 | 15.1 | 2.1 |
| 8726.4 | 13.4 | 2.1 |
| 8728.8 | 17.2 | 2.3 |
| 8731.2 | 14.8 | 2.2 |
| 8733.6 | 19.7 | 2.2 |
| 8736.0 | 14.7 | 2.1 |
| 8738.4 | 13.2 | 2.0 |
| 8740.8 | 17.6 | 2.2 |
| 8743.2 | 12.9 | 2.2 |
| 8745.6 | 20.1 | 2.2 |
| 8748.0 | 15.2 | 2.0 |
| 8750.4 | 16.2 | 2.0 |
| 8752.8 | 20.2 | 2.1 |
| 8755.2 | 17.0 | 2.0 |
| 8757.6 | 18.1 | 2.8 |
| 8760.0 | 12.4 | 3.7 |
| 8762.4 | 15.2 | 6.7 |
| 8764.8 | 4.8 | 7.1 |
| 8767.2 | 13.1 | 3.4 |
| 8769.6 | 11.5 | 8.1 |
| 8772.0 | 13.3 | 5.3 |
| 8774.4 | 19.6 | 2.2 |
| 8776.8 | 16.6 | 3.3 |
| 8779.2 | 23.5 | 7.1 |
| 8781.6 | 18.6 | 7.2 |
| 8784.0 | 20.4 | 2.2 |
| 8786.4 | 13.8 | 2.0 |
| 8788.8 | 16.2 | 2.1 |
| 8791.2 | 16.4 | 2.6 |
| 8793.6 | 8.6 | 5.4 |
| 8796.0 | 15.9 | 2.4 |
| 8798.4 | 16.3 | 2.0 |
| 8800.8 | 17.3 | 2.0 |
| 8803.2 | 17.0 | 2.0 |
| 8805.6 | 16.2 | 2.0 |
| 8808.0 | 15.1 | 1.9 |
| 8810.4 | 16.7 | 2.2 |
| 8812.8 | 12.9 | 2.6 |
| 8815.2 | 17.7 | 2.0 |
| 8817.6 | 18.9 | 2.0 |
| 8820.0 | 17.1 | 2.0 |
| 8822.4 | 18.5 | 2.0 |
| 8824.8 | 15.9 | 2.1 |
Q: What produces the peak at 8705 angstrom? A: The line [N II]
